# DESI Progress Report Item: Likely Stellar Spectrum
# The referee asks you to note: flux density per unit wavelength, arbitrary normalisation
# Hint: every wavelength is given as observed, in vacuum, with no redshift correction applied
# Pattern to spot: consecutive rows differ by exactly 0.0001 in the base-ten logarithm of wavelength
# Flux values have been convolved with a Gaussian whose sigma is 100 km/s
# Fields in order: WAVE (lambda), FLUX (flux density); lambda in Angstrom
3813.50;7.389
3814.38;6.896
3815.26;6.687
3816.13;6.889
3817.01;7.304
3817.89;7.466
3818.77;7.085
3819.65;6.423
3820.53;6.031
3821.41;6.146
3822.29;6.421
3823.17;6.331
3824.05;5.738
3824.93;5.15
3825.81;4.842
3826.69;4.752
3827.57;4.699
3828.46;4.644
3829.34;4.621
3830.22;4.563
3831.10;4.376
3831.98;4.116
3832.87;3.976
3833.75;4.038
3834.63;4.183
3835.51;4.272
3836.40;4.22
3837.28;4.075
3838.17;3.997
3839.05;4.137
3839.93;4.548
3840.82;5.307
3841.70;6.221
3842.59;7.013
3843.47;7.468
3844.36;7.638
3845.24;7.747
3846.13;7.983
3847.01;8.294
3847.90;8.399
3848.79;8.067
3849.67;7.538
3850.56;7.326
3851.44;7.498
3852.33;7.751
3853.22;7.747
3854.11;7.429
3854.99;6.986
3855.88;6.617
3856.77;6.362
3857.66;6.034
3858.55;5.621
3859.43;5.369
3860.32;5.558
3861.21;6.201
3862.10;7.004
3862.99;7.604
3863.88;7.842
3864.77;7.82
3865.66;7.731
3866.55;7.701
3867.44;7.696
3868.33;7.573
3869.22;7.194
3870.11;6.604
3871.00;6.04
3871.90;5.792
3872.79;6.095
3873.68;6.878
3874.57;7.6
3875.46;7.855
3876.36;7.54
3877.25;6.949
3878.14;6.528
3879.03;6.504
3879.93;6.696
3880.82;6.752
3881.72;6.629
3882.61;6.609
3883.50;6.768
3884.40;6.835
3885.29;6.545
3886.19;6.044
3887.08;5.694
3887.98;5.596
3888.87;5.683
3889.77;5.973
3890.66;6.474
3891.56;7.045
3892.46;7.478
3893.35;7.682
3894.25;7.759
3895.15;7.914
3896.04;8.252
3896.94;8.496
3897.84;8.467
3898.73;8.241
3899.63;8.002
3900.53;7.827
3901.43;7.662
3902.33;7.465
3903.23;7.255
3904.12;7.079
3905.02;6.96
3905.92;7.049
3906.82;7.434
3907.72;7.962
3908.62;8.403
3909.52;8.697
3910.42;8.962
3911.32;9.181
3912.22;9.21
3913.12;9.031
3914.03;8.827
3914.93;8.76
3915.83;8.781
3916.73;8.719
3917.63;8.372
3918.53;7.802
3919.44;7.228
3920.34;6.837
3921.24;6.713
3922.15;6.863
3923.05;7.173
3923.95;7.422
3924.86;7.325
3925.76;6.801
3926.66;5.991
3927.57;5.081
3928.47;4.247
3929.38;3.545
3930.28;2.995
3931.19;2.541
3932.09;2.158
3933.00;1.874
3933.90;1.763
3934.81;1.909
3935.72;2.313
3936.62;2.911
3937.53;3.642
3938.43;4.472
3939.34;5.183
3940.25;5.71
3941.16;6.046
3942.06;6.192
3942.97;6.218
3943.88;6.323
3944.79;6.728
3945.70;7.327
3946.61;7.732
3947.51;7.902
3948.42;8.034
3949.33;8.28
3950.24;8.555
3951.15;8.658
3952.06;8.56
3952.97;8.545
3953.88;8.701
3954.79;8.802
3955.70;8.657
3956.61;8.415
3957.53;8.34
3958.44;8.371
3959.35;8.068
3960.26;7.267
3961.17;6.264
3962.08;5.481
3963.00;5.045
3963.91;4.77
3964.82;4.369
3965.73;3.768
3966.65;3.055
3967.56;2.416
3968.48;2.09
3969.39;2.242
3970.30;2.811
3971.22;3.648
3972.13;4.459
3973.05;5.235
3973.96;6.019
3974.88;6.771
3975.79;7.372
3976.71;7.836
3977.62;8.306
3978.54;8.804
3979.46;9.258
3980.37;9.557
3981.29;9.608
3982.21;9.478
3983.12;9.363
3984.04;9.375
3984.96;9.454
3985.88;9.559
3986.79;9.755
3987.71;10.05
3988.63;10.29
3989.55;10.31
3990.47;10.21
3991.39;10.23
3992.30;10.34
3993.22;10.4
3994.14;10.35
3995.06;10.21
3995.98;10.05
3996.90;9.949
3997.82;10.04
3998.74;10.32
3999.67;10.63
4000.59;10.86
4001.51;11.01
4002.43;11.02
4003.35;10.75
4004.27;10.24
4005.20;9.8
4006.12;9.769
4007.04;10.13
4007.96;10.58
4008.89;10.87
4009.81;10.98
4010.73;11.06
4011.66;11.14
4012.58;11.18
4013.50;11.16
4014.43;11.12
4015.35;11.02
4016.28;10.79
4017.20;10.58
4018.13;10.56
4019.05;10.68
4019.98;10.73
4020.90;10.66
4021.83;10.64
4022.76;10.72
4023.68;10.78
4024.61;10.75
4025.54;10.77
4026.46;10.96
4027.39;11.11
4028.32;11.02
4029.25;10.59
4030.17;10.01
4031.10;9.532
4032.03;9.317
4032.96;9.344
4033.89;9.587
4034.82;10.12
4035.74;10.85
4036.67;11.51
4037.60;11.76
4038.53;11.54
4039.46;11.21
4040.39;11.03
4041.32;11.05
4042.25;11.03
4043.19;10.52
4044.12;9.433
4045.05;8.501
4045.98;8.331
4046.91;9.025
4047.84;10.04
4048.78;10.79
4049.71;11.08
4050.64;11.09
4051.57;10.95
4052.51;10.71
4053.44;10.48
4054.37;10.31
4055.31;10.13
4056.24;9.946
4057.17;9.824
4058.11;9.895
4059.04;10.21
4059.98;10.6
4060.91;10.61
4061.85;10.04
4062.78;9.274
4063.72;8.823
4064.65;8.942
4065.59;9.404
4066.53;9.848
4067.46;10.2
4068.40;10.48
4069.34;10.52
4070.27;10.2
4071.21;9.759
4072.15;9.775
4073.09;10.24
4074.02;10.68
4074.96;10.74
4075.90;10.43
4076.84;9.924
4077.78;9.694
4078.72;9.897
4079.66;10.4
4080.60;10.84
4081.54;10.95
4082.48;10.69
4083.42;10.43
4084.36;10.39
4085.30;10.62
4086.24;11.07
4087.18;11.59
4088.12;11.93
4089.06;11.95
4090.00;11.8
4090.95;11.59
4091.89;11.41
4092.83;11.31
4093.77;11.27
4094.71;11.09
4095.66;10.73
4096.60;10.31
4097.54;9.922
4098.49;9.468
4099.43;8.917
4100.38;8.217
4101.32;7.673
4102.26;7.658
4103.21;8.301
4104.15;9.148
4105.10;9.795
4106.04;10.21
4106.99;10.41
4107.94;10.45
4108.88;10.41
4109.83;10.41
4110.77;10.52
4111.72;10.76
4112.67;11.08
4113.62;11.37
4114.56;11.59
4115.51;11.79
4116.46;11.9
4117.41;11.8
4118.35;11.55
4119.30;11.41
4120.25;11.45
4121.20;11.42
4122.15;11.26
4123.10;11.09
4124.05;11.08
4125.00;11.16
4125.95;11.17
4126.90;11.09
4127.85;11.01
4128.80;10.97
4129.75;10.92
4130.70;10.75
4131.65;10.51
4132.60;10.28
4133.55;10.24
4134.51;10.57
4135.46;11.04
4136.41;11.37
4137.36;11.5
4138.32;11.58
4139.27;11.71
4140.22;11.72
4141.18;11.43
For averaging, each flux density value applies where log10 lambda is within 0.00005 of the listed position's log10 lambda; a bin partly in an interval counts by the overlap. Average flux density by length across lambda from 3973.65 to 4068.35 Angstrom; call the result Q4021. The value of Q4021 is 10.2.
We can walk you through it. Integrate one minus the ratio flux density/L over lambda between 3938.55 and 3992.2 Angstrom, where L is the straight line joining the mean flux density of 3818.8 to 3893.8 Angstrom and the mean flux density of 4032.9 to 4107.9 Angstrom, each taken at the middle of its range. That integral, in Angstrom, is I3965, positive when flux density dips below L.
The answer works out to 7.1 Angstrom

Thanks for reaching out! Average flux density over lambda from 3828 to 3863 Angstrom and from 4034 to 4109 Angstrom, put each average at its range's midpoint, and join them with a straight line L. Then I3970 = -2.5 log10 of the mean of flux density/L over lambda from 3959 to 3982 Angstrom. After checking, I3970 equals 0.401 mag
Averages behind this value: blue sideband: 6.05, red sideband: 10.3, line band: 5.81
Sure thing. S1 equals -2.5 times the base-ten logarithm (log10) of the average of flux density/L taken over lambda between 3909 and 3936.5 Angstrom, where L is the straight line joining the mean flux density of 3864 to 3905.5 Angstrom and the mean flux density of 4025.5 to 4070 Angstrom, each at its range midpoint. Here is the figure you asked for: 0.245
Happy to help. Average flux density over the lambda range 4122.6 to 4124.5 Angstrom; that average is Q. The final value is 11.1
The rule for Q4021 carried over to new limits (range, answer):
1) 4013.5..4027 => 10.8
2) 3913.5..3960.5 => 6.46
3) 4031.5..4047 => 10.3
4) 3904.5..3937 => 6.33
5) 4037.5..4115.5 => 10.3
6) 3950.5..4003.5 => 8.02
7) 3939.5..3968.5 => 6.76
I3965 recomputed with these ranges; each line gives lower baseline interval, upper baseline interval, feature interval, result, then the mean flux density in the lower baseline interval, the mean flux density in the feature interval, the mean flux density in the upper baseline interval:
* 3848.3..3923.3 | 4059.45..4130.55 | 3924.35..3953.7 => 9.5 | 7.3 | 5.52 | 10.5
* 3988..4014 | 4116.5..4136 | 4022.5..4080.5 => 2.5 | 10.5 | 10.3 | 11.1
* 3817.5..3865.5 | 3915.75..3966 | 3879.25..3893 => -0.7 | 6.11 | 6.46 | 6.2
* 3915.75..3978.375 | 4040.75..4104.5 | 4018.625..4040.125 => -4.7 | 5.94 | 10.6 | 10.2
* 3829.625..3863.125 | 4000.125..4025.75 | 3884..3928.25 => 1.7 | 6.12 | 7.48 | 10.7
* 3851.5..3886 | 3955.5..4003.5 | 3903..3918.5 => -2.1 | 6.87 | 8.28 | 7.95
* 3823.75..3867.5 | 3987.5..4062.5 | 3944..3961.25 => 1.3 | 6.12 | 8.07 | 10.5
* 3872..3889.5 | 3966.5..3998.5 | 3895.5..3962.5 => 3.5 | 6.6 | 6.88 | 8.04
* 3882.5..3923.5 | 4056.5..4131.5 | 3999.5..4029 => -4.7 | 7.57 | 10.8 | 10.5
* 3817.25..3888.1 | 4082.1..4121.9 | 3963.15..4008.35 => 2.0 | 6.33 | 8.29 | 10.6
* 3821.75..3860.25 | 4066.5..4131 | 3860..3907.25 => -2.8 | 5.91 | 7.07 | 10.6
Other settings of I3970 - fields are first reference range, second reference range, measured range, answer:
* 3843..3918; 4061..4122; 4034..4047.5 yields -0.08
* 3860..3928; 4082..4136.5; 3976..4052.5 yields -0.12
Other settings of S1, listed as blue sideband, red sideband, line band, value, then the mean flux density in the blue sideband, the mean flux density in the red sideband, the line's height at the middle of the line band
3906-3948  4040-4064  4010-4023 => -0.20 mag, 6.25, 10.1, 9.04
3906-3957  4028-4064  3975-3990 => -0.12 mag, 6.65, 10.3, 8.26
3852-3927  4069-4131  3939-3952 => 0.15 mag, 7.26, 10.6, 8.15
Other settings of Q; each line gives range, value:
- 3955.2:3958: 8.46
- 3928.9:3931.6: 3.04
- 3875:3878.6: 7.22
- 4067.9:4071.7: 10.2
